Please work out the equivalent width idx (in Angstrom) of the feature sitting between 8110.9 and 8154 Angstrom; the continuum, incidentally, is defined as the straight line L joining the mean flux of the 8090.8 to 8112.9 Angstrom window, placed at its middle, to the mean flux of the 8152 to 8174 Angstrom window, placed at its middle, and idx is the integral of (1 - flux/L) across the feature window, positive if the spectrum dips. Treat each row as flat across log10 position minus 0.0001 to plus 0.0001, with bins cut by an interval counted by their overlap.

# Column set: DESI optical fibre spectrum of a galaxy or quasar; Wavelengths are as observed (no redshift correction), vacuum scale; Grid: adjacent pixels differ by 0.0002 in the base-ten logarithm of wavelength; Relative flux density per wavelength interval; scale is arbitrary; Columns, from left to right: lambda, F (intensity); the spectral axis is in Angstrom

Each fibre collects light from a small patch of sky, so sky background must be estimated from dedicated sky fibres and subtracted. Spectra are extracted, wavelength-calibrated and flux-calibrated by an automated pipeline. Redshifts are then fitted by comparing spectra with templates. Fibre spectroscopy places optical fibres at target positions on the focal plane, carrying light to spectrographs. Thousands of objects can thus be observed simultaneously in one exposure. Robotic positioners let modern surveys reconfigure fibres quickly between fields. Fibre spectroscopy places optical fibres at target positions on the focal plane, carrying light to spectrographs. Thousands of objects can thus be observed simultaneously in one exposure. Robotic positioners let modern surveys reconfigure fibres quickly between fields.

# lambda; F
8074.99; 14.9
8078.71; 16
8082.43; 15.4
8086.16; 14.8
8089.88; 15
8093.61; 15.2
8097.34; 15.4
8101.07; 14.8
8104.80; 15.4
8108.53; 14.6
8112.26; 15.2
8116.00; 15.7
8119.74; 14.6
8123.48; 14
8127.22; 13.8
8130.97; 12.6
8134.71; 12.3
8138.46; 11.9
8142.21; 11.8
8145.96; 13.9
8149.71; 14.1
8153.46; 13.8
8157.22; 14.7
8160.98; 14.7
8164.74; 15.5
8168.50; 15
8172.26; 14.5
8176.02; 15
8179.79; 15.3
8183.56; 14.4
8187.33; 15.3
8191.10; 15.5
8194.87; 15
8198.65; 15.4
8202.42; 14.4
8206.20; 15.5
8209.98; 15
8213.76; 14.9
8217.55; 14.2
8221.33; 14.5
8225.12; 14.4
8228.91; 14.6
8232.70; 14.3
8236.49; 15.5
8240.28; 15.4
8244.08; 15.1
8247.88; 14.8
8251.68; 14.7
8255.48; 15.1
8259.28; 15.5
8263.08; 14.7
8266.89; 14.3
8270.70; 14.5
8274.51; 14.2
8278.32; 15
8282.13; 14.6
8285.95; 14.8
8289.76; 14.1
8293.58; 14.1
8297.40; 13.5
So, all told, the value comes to 3.7 Angstrom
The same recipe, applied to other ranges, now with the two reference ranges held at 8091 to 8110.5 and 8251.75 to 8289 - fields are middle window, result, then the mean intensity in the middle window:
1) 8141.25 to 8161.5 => 1.5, 13.9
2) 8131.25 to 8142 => 2.1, 12.1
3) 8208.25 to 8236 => 0.4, 14.6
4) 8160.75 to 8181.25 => -0.1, 15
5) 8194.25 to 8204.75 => -0.1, 14.9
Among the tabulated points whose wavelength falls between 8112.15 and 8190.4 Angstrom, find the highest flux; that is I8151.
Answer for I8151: 15.7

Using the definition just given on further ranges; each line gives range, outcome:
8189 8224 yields 15.5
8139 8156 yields 14.1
